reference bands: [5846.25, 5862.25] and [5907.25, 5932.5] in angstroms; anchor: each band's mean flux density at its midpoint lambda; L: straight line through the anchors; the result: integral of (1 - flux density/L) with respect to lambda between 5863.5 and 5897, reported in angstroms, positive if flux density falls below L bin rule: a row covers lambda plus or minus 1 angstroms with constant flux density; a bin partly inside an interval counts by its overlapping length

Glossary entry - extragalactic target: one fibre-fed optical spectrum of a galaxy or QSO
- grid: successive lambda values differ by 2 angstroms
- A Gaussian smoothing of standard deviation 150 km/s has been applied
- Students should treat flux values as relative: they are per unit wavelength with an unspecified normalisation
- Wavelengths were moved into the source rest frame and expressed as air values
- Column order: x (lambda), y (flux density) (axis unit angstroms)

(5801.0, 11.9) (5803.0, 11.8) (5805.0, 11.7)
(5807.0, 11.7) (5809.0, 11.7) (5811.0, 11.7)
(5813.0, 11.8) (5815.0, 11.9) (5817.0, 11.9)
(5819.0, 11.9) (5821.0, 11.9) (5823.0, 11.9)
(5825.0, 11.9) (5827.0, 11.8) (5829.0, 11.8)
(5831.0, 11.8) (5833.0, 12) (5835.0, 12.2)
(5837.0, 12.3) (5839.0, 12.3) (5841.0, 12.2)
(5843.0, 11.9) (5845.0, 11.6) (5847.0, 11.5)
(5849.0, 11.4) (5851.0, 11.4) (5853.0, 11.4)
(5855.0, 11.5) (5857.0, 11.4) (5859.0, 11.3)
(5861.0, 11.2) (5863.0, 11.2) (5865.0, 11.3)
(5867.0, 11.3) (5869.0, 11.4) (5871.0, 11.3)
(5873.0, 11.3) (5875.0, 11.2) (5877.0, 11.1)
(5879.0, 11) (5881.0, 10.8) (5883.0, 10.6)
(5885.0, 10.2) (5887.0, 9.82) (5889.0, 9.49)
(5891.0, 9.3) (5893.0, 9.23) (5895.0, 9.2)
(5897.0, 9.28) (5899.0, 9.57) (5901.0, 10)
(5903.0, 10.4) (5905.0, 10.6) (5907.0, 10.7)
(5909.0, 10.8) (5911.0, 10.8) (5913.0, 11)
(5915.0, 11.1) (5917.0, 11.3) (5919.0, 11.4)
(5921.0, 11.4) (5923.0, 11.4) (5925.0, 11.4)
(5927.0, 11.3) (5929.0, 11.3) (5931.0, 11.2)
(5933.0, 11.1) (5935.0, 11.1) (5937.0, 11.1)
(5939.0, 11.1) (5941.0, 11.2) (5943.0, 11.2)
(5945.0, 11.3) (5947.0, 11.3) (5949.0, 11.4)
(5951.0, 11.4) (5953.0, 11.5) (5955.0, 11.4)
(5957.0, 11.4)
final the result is 2.4 angstroms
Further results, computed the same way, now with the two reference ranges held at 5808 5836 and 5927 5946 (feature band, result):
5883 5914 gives 3.7 angstroms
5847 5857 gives 0.2 angstroms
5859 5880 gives 0.6 angstroms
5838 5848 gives -0.1 angstroms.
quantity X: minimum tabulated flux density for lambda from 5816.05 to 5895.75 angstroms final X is 9.2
